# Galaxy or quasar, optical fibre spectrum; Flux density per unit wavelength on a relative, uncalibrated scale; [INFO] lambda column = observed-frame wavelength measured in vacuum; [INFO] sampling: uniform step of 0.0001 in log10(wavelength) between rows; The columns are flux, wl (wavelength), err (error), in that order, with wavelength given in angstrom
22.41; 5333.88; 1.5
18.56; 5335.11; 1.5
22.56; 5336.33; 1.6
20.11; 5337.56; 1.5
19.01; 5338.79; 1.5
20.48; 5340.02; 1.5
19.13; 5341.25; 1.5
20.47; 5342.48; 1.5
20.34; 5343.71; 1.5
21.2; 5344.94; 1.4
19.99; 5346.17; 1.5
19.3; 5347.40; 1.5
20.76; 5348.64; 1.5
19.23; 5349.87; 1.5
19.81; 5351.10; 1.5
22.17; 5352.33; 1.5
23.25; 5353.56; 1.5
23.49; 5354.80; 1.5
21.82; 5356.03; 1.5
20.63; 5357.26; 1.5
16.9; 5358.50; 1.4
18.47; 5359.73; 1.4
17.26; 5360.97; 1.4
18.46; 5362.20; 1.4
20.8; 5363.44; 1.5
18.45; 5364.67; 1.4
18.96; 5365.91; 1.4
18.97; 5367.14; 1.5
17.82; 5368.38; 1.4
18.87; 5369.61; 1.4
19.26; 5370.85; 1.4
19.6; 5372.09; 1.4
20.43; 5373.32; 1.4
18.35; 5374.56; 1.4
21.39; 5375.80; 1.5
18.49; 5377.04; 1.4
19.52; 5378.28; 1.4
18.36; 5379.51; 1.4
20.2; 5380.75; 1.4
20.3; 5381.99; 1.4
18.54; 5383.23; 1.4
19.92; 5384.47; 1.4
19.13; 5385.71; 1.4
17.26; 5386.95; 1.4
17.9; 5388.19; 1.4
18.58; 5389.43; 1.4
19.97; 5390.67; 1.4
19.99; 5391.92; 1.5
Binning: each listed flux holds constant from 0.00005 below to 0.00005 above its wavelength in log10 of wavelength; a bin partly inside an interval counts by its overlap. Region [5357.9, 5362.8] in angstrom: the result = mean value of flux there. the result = 17.8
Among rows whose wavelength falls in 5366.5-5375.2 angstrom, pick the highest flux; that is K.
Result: 20.43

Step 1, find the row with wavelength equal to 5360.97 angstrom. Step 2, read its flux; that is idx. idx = 17.26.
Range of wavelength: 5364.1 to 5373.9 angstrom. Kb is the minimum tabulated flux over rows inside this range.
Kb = 17.82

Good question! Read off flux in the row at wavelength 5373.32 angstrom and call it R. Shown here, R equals 20.43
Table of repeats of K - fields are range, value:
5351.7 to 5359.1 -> 23.49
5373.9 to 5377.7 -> 21.39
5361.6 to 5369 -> 20.8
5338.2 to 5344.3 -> 20.48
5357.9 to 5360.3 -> 18.47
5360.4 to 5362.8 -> 18.46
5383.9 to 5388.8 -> 19.92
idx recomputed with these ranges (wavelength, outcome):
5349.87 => 19.23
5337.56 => 20.11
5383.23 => 18.54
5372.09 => 19.6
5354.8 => 23.49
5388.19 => 17.9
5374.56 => 18.35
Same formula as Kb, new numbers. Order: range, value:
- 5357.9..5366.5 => 16.9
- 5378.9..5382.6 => 18.36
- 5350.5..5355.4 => 19.81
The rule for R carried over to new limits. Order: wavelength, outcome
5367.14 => 18.97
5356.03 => 21.82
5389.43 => 18.58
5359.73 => 18.47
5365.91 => 18.96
